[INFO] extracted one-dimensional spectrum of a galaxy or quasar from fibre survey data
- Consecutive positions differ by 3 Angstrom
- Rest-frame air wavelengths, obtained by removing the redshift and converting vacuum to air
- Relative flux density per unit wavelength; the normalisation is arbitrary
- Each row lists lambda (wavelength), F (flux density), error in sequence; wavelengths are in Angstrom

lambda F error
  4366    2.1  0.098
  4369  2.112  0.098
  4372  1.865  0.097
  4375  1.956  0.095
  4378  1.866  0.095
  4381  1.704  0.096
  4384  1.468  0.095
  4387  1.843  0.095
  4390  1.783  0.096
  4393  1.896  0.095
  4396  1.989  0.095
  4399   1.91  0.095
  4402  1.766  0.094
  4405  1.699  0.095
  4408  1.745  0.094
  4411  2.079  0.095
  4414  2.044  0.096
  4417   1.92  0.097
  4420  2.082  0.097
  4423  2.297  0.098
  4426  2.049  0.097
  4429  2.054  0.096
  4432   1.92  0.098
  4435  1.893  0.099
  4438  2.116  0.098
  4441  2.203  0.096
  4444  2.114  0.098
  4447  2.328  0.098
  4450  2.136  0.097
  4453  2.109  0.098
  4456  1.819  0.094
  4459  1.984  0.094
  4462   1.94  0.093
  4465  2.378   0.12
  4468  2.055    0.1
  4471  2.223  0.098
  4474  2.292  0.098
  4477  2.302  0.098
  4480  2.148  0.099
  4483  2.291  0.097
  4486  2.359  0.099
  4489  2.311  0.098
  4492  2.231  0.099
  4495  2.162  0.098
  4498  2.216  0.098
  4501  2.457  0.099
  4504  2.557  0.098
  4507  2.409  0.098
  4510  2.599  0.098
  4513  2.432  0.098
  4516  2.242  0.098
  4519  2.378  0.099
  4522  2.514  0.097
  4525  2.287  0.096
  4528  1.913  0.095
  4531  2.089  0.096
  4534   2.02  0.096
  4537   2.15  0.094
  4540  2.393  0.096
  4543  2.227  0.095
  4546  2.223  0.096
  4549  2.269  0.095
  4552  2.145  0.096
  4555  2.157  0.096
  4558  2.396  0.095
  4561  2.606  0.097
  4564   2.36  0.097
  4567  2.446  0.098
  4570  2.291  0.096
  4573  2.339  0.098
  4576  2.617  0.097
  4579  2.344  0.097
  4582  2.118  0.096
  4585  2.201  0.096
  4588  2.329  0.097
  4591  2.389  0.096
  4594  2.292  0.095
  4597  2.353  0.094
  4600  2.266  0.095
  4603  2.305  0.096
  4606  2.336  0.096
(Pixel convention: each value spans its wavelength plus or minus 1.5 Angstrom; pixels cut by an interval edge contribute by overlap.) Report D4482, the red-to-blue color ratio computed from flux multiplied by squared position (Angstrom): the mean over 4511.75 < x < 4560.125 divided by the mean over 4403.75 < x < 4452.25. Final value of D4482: 1.15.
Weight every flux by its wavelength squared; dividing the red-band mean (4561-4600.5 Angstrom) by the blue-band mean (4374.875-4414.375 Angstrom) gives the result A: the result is 1.39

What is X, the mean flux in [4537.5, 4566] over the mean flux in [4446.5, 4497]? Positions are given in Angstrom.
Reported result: 1.06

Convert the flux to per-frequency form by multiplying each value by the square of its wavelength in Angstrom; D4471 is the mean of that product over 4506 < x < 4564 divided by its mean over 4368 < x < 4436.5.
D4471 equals 1.27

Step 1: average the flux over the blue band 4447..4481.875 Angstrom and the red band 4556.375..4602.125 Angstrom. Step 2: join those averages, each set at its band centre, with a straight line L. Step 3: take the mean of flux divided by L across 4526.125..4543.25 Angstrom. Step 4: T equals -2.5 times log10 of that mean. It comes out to 0.07 mag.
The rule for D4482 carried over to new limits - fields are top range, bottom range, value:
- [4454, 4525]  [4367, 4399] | 1.29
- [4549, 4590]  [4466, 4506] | 1.06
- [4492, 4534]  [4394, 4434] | 1.23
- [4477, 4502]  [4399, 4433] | 1.19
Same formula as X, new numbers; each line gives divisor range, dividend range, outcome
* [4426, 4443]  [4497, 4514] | 1.20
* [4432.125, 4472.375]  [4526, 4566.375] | 1.07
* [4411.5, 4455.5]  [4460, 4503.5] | 1.08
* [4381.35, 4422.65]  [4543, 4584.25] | 1.24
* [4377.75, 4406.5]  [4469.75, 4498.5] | 1.26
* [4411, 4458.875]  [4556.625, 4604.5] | 1.14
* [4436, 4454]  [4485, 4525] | 1.10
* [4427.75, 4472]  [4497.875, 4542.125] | 1.11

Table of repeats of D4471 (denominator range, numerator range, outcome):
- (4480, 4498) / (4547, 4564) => 1.06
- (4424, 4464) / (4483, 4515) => 1.18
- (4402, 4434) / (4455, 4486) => 1.12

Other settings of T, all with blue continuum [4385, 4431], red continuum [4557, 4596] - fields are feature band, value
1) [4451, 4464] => 0.04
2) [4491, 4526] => -0.09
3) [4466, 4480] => -0.06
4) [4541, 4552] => 0.03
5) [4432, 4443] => -0.02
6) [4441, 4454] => -0.07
